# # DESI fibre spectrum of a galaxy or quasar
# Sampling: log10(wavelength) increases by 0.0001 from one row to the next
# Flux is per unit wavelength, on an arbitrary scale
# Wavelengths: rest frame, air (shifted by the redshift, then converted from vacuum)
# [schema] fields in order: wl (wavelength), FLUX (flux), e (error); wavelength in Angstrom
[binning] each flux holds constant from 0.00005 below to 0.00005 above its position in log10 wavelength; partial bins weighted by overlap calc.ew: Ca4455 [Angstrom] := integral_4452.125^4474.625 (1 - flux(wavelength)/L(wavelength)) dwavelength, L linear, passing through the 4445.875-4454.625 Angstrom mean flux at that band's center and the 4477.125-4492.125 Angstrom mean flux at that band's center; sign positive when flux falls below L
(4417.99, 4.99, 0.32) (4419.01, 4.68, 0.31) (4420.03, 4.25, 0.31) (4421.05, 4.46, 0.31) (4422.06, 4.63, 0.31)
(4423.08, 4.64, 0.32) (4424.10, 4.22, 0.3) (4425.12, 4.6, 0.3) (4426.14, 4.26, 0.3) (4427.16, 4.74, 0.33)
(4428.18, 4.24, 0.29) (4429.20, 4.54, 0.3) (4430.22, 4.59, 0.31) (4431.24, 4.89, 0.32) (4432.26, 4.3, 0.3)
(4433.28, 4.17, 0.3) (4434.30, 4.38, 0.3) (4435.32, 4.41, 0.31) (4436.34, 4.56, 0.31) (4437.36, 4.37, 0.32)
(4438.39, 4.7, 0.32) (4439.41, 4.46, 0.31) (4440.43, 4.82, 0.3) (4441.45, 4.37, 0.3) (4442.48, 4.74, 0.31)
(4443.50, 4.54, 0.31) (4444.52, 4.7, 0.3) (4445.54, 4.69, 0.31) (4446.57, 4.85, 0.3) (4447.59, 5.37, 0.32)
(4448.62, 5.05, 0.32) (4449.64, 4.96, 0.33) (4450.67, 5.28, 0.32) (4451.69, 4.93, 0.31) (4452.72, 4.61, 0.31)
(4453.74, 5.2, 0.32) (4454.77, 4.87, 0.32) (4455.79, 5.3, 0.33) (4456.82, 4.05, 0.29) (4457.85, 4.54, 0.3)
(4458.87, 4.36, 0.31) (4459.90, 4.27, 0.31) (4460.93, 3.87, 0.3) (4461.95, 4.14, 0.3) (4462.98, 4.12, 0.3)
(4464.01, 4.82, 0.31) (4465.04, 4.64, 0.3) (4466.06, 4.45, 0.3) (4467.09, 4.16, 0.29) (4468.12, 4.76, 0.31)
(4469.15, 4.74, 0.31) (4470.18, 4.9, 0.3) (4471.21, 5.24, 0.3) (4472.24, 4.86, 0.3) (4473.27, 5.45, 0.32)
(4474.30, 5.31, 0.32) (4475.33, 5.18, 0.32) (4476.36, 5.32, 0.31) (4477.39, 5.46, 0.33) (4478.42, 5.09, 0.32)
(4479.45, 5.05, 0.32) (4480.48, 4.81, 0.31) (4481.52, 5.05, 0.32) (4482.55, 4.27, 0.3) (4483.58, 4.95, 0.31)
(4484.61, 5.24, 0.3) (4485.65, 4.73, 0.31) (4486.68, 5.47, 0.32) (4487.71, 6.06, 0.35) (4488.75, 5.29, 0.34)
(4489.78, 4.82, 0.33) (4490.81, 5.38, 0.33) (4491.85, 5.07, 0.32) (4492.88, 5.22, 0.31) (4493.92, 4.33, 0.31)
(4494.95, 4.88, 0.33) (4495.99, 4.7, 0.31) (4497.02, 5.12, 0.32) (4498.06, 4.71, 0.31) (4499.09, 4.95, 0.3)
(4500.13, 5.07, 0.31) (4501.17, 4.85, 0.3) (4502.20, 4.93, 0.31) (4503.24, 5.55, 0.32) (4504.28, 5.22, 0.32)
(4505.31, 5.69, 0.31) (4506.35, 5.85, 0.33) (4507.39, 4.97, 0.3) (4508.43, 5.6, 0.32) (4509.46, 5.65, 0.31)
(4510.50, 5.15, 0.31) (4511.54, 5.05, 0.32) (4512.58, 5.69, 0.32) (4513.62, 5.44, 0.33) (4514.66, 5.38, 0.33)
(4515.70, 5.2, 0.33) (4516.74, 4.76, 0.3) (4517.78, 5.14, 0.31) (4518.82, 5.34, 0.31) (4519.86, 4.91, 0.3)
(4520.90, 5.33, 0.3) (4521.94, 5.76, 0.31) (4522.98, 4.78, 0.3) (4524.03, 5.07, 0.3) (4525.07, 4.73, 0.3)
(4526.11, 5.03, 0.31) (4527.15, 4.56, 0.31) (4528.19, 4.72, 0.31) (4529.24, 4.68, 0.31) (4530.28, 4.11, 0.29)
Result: 1.7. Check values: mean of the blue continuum 5.01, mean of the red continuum 5.11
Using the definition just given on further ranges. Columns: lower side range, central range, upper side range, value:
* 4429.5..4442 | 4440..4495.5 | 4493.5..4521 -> -0.7 Angstrom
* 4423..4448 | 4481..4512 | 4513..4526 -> -0.8 Angstrom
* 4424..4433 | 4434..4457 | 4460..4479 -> -0.7 Angstrom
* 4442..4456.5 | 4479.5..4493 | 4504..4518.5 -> 0.2 Angstrom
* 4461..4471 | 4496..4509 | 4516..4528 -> -0.9 Angstrom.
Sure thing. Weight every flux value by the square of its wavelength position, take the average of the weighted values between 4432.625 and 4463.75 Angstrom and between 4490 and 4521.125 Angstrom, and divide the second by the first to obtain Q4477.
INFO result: 1.1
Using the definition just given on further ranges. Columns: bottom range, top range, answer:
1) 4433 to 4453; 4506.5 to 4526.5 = 1.15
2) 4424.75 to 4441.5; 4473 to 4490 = 1.17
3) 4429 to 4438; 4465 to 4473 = 1.08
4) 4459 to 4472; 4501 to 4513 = 1.21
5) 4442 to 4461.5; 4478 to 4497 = 1.08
